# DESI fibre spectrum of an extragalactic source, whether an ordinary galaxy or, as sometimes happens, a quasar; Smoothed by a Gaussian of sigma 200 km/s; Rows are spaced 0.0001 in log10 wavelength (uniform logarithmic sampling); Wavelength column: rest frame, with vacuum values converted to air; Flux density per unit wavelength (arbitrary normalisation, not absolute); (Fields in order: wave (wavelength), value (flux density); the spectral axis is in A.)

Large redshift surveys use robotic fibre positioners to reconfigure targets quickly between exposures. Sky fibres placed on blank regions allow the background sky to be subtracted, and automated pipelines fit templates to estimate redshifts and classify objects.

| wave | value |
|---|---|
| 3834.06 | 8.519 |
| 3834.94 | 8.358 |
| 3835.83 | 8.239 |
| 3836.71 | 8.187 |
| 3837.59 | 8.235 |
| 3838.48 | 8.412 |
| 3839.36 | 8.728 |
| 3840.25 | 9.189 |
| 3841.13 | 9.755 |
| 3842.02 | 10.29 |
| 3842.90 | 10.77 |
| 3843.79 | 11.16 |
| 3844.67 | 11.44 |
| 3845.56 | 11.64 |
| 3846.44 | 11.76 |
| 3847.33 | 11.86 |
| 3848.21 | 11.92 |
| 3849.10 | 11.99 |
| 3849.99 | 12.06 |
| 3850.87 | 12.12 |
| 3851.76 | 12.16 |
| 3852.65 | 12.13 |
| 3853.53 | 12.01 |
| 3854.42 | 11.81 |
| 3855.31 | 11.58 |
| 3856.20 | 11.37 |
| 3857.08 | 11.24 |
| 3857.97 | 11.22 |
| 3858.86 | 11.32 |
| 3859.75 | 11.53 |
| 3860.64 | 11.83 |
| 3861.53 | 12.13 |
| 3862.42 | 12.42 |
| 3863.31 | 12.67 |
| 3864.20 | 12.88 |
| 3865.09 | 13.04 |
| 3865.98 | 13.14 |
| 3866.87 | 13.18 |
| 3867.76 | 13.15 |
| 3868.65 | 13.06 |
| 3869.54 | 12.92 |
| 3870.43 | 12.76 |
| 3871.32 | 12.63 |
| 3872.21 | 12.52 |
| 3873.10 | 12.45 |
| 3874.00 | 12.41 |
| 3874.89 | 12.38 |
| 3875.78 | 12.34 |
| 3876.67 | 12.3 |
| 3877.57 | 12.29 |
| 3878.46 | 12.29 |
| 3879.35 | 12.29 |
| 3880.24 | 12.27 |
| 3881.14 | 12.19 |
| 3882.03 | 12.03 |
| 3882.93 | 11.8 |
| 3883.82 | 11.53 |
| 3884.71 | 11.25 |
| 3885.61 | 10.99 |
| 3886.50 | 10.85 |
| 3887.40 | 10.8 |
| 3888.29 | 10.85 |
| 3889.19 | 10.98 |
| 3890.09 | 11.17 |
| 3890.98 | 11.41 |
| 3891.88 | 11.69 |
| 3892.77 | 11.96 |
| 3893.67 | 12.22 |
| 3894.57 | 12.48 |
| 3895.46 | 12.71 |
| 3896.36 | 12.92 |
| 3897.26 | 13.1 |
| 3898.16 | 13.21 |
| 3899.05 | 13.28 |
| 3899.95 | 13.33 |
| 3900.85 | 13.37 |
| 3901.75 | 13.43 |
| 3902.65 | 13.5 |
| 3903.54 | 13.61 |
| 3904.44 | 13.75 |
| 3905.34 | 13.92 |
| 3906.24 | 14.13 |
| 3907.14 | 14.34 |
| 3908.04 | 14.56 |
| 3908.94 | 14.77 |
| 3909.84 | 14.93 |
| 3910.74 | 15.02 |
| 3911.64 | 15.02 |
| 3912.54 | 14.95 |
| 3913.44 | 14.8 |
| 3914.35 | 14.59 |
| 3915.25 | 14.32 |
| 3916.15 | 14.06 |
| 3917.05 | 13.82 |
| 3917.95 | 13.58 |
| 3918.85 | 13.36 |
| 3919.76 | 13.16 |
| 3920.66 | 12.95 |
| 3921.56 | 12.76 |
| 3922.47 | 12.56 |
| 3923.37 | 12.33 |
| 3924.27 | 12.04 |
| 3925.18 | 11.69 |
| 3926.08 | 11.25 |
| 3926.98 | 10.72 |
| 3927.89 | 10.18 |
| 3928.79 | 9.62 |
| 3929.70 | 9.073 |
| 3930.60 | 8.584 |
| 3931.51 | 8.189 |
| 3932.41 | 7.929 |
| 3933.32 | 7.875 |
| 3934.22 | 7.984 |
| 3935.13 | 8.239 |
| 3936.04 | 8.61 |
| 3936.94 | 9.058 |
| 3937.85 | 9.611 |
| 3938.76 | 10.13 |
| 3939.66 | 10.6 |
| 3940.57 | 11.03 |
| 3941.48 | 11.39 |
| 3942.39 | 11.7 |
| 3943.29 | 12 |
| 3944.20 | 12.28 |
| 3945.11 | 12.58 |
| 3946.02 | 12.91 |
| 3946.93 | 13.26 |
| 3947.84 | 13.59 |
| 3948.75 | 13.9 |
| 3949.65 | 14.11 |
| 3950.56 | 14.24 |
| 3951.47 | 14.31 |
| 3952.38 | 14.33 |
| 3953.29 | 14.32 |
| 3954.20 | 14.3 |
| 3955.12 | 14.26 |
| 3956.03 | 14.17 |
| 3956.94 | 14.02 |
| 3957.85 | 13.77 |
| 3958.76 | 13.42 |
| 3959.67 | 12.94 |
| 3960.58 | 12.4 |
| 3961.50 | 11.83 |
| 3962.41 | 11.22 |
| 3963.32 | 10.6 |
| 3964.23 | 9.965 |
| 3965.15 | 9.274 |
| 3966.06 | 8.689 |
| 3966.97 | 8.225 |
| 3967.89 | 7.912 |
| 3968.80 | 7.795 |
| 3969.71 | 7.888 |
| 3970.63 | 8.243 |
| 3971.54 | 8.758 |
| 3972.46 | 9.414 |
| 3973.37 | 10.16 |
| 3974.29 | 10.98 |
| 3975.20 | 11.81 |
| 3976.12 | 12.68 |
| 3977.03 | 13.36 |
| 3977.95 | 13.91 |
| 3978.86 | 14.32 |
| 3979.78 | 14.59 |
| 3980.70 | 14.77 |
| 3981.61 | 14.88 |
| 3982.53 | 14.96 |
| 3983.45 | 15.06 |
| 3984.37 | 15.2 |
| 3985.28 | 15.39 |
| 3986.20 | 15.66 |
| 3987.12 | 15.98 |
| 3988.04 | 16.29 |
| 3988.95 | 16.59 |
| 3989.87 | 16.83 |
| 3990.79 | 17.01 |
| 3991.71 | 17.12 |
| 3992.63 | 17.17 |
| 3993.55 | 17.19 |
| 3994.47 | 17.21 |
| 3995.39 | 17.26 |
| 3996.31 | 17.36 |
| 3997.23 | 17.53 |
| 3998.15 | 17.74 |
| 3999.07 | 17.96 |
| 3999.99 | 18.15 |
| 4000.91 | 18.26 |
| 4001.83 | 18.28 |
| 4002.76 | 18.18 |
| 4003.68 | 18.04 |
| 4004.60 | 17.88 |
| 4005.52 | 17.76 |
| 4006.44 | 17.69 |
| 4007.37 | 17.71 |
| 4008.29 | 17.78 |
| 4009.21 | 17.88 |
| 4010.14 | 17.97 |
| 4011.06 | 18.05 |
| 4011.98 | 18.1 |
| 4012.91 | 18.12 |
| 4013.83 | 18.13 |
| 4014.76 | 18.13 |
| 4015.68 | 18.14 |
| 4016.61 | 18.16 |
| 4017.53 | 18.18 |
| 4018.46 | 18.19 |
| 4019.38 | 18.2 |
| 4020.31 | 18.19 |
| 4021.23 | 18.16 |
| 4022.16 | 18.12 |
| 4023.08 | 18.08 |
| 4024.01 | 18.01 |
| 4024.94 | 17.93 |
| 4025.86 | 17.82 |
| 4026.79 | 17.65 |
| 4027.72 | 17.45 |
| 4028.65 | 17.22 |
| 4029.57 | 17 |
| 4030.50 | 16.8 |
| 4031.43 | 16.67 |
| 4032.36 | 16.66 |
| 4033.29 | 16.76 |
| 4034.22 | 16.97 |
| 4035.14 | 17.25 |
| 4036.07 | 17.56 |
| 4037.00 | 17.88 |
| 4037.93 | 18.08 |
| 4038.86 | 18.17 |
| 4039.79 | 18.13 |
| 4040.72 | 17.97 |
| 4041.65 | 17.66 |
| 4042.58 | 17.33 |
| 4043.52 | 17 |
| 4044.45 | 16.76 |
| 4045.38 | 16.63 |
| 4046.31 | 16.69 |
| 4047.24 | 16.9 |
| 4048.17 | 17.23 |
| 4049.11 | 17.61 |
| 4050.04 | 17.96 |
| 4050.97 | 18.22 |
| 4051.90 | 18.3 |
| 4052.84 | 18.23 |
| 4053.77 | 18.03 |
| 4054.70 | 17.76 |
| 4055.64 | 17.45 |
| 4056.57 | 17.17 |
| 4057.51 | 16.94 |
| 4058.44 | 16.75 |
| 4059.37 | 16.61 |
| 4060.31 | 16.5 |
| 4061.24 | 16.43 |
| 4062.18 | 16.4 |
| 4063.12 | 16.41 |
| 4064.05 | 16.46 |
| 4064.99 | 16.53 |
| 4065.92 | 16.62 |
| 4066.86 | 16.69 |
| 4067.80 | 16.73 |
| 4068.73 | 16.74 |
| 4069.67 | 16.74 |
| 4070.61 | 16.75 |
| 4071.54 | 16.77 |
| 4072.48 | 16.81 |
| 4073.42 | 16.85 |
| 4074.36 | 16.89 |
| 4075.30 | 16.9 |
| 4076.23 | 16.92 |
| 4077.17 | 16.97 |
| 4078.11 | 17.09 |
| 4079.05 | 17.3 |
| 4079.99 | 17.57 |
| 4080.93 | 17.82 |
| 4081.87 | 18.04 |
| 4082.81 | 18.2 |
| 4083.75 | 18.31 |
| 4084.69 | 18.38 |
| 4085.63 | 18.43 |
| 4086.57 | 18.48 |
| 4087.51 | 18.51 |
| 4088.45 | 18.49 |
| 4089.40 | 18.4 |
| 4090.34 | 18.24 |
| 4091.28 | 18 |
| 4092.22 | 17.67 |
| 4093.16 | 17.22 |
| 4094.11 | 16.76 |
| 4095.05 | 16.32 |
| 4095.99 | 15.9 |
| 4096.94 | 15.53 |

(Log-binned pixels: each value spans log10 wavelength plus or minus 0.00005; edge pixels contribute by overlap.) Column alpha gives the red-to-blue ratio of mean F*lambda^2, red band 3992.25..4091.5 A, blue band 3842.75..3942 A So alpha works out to 1.57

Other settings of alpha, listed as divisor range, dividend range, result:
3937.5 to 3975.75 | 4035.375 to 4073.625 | 1.55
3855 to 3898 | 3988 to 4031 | 1.57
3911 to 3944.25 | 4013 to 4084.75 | 1.62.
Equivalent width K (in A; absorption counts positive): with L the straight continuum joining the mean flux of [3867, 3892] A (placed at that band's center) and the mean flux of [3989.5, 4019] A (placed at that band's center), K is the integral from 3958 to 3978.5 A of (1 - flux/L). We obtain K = 7.0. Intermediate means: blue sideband 12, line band 10.6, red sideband 17.8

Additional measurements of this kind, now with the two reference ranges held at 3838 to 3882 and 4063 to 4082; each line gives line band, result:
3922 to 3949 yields 5.9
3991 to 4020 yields -4.8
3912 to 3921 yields -0.5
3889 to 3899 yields 0.3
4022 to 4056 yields -2.9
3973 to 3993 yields 0.0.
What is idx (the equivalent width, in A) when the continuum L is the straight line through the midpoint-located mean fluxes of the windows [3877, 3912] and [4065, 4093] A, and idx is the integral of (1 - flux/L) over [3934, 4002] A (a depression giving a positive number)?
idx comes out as 6.7 A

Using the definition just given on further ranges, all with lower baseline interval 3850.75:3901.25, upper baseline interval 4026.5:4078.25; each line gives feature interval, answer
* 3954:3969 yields 3.2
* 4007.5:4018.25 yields -1.4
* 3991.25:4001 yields -1.2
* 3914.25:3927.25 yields 0.5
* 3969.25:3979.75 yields 2.6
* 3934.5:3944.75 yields 2.6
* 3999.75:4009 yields -1.3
